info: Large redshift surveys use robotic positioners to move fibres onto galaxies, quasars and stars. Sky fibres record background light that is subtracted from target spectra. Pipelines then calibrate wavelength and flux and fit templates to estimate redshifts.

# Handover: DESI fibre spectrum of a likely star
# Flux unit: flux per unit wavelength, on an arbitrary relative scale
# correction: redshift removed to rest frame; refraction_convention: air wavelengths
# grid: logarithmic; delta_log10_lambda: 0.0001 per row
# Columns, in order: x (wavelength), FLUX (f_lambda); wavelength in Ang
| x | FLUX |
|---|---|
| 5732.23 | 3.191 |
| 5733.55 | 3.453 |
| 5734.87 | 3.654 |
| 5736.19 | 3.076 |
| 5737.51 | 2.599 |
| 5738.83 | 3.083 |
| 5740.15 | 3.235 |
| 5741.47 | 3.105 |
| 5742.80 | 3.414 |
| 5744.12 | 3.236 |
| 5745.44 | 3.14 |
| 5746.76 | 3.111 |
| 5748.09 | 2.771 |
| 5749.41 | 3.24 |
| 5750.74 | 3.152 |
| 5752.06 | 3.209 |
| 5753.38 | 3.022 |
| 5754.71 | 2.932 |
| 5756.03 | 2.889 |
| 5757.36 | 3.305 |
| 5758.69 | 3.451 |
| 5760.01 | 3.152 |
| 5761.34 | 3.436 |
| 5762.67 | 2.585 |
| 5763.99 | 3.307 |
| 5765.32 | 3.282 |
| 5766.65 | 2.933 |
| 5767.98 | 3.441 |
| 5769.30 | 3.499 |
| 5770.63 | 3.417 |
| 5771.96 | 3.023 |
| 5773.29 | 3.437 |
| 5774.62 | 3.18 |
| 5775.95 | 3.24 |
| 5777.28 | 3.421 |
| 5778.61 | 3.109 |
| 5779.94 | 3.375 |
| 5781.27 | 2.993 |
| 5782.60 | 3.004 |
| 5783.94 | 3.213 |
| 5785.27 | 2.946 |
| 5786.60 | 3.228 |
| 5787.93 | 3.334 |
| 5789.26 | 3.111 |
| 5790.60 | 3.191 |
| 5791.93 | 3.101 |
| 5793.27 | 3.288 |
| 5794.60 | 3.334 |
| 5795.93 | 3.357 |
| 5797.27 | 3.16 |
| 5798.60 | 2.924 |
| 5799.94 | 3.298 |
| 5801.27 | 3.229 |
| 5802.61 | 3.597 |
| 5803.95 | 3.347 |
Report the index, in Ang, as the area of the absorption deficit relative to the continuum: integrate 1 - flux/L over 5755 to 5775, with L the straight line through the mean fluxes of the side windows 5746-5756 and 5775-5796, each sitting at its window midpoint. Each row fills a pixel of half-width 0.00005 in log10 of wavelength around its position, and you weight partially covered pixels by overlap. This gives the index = -0.7 Ang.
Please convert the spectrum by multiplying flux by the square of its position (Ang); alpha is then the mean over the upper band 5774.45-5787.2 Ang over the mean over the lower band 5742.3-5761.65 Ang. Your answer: 1.01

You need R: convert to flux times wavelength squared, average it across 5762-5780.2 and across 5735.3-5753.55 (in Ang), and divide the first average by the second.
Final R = 1.05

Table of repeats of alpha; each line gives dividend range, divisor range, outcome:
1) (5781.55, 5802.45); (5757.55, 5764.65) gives 1.01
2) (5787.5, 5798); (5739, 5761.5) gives 1.04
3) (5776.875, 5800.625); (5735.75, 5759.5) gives 1.04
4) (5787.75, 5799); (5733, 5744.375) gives 1.02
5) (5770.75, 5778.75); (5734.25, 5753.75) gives 1.05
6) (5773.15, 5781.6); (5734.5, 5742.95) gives 1.05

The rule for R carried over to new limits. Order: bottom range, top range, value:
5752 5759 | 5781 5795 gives 1.03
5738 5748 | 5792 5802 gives 1.04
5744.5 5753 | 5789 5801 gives 1.05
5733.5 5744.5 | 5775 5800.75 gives 1.02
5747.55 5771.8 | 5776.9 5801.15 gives 1.02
